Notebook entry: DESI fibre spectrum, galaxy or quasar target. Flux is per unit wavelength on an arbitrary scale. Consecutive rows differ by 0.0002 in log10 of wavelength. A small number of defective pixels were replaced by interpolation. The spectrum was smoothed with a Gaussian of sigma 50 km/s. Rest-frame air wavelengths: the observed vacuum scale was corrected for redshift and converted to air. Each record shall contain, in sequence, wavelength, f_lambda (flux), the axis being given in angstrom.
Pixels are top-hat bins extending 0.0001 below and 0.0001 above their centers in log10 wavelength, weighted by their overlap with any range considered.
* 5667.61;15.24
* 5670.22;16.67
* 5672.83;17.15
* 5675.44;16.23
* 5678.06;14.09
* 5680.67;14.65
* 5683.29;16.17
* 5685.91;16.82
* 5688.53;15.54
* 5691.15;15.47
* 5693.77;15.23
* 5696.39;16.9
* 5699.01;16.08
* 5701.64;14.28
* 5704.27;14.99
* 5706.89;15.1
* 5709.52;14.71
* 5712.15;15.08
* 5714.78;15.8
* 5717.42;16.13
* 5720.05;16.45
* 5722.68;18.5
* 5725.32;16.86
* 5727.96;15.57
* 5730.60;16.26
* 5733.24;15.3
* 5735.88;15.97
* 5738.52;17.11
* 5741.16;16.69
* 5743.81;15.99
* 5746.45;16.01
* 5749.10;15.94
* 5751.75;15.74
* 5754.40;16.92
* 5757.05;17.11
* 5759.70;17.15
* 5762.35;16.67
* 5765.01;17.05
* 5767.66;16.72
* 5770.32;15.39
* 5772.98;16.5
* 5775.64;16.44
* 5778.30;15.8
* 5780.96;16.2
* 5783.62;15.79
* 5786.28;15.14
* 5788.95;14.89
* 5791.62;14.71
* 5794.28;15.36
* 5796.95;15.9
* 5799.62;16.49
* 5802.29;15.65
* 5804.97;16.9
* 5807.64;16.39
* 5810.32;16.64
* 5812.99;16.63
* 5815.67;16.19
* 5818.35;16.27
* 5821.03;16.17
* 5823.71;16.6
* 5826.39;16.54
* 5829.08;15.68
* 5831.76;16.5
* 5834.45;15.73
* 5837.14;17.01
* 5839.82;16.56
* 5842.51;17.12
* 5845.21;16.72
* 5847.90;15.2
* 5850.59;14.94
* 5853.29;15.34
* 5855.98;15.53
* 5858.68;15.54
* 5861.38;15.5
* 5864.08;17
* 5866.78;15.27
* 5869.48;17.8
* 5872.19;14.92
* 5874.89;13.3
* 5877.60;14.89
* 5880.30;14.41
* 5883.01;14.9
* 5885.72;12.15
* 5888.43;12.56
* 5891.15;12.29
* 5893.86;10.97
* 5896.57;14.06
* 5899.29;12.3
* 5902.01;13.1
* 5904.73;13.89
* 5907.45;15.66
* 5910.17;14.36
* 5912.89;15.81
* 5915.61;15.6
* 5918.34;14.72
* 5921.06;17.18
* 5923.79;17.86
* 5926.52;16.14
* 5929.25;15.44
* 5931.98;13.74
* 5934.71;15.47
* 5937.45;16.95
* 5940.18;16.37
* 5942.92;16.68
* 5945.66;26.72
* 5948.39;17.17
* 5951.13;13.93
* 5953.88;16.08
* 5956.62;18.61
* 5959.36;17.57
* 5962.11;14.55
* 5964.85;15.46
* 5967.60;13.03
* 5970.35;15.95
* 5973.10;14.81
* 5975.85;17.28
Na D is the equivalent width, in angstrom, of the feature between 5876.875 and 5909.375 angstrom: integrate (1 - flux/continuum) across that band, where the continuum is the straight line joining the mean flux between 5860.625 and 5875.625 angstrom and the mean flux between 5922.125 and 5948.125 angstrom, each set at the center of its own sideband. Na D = 5.7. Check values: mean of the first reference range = 15.7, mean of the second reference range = 17.3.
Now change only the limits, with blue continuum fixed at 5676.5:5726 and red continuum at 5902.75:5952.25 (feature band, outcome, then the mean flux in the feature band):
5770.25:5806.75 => 0.3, 15.8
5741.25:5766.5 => -1.1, 16.5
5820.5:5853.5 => -0.3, 16.2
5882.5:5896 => 3.1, 12.5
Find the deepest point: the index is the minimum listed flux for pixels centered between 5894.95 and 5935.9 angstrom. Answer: 12.3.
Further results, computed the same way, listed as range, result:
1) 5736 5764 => 15.74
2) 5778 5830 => 14.71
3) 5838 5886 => 12.15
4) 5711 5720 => 15.08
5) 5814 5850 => 15.2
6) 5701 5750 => 14.28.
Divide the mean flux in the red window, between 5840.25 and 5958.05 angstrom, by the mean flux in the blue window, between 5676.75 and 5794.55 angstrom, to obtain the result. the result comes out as 1.0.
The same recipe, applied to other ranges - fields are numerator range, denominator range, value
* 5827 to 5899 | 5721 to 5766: 0.91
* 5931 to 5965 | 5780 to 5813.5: 1.07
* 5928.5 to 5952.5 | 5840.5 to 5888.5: 1.11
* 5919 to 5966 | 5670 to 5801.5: 1.05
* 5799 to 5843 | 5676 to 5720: 1.06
